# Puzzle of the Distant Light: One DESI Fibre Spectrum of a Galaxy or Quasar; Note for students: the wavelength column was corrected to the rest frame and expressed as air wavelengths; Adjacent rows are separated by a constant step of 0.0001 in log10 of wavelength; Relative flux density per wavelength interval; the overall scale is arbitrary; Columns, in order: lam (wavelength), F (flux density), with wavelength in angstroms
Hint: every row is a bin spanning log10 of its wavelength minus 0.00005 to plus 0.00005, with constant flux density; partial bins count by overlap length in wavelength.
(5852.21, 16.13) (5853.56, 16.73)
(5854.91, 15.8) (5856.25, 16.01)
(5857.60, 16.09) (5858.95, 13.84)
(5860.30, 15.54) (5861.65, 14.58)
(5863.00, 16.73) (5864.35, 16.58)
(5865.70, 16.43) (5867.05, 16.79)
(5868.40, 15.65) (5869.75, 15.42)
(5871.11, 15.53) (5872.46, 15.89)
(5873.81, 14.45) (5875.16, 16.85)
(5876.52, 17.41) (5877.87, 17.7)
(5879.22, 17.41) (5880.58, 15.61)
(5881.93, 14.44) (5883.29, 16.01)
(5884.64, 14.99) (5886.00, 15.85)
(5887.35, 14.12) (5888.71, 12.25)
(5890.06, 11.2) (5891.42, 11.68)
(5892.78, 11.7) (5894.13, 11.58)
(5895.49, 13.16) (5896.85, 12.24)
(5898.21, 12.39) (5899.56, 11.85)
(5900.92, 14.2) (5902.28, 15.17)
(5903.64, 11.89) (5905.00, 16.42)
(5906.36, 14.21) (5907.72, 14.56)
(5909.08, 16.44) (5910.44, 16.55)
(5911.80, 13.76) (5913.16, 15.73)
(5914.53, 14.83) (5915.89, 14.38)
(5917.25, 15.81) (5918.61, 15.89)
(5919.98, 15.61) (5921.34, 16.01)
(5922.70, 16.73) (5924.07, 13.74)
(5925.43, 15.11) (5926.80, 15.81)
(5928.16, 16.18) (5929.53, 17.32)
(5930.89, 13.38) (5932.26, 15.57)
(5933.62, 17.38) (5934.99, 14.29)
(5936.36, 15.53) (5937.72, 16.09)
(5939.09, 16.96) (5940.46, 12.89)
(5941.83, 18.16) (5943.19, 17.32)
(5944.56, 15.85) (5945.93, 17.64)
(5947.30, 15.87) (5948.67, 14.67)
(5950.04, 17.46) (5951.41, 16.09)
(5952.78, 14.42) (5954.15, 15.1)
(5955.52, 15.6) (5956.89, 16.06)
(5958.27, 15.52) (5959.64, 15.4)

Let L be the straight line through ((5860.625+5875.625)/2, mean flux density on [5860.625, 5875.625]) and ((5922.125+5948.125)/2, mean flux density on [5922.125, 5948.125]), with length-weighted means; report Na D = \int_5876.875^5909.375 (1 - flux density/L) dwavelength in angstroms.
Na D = 3.7 angstroms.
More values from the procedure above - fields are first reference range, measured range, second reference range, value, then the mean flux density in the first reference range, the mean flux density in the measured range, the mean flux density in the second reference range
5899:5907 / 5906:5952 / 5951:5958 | -3.1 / 14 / 15.7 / 15.4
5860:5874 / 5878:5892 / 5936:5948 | 1.3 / 15.8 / 14.5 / 16.3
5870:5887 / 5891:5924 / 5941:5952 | 3.9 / 16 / 14.3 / 16.6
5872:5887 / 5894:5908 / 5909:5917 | 1.8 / 16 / 13.5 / 15.2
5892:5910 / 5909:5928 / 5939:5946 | -0.9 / 13.6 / 15.4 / 16.3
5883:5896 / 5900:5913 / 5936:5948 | -0.5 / 13.2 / 14.8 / 16.3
